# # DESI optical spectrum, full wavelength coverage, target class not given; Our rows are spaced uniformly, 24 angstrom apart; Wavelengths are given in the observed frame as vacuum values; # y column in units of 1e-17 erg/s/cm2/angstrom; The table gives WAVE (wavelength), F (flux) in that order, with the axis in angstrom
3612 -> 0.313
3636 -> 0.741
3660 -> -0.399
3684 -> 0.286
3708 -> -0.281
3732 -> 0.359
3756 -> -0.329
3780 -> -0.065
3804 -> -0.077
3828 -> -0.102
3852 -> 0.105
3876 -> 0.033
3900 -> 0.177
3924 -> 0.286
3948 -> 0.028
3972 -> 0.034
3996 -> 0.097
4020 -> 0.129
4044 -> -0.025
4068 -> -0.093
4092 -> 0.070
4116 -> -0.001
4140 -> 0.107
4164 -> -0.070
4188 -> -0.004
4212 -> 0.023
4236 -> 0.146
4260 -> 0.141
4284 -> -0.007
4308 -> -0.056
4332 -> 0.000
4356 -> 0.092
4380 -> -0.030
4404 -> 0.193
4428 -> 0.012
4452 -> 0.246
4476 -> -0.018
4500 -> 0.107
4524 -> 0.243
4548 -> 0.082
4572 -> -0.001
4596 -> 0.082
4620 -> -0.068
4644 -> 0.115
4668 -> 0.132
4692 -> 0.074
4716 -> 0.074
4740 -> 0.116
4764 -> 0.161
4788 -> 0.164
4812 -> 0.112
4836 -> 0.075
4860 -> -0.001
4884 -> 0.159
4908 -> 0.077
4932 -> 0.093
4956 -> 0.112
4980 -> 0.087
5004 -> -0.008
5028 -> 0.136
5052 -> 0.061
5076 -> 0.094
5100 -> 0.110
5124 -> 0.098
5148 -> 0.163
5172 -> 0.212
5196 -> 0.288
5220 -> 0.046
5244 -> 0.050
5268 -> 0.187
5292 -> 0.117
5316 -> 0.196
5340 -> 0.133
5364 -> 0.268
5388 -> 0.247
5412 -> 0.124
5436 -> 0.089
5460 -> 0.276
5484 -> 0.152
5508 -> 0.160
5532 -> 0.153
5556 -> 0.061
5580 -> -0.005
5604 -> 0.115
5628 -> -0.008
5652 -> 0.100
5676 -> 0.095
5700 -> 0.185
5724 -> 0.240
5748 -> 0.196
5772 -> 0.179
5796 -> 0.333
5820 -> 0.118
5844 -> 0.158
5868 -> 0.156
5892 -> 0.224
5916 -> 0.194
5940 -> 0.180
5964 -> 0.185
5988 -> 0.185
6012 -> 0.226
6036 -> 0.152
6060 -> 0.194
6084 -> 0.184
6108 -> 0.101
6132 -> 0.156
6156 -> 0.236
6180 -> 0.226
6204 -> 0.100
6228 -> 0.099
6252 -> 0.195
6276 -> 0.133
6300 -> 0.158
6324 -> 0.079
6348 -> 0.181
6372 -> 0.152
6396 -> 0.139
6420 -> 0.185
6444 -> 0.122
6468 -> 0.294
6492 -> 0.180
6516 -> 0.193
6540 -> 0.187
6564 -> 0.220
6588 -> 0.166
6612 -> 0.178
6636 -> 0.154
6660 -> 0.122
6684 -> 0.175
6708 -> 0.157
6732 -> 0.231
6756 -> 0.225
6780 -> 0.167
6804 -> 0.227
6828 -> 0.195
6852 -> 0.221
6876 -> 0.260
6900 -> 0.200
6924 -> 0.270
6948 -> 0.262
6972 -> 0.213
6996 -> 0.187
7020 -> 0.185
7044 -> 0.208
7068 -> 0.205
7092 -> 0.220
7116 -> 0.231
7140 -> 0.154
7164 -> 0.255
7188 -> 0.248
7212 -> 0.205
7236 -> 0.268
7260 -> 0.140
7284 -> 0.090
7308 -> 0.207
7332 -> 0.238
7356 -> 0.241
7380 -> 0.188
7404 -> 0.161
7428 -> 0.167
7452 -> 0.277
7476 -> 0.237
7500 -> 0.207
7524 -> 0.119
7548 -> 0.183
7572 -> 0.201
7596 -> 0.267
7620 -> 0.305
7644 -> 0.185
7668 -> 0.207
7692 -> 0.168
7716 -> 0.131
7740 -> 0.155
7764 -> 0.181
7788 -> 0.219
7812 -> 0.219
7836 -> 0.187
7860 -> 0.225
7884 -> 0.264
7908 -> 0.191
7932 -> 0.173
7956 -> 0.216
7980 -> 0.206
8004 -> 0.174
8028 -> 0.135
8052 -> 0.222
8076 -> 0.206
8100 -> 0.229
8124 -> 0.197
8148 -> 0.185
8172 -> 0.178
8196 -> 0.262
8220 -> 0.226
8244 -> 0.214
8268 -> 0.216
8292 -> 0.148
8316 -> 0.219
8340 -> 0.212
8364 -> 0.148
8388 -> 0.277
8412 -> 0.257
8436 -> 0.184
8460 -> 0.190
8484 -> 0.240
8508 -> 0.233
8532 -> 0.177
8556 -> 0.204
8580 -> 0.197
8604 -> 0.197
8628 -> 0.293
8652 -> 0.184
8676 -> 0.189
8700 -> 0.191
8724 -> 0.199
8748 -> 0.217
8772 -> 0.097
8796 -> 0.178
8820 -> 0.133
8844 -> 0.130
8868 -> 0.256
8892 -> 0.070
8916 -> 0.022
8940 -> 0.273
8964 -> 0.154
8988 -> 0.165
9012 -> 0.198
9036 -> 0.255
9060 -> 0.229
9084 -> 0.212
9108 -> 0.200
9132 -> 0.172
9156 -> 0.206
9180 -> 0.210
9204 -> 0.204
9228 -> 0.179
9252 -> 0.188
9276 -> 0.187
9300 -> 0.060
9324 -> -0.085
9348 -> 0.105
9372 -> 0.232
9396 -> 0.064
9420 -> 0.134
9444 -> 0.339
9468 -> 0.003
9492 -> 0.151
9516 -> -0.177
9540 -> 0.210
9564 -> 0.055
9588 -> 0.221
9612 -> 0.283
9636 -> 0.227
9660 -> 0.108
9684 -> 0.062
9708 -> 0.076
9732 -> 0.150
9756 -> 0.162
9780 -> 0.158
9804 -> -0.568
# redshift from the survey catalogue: 0.464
